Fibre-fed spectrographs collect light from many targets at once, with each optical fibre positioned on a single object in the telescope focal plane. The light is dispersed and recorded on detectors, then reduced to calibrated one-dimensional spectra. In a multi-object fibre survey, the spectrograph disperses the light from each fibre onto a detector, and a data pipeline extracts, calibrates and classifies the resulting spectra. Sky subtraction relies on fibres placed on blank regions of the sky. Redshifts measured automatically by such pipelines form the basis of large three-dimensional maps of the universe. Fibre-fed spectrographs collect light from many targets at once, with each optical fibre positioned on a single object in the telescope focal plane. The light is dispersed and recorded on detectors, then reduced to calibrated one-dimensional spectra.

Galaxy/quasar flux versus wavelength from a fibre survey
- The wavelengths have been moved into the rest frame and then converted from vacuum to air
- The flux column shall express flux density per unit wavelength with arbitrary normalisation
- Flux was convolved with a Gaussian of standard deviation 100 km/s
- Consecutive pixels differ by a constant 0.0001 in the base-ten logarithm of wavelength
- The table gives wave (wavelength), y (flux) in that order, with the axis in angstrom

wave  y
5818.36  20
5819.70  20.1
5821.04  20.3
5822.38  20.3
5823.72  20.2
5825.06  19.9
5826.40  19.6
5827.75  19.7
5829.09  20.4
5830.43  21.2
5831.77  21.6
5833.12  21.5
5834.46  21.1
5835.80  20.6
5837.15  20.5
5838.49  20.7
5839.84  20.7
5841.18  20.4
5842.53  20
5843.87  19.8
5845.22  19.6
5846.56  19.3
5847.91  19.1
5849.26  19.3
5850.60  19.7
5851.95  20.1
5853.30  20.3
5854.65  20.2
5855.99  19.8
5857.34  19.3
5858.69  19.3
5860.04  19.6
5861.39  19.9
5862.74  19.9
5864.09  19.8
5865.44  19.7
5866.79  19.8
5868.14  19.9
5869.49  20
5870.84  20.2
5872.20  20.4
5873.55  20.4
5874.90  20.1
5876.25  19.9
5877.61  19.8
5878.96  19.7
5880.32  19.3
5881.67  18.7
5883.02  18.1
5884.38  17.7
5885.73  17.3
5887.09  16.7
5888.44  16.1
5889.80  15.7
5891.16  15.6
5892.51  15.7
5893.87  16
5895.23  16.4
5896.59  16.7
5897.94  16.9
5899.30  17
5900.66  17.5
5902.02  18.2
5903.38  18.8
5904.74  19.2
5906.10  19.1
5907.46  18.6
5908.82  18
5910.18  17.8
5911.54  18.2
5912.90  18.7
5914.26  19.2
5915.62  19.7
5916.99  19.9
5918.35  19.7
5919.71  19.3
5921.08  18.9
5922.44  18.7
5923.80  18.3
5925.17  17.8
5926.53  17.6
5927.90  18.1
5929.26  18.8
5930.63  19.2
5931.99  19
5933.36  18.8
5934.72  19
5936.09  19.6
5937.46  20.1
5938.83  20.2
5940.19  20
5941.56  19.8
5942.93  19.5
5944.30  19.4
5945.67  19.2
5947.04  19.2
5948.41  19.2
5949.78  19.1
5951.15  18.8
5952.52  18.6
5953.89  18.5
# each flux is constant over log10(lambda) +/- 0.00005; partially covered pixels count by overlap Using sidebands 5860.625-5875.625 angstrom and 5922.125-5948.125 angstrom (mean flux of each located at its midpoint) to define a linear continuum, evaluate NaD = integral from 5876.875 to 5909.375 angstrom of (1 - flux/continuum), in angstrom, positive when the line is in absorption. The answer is 3.4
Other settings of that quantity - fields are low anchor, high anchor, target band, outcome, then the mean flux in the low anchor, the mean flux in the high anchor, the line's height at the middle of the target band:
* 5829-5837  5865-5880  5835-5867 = 1.05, 21.1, 20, 20.6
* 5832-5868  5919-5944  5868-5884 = 0.04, 20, 19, 19.7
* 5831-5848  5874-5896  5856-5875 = -1.02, 20.4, 17.7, 18.9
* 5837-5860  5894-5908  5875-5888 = -0.03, 19.9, 17.8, 18.5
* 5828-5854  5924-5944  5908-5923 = 0.32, 20.3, 19.1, 19.3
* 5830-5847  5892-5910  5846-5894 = 0.19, 20.5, 17.6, 19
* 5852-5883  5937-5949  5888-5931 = 3.72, 19.8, 19.6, 19.7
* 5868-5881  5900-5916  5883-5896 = 1.94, 20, 18.6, 19.3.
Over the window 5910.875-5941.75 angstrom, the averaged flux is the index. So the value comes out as 19.1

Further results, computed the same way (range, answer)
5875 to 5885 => 19.1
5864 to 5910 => 18.3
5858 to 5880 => 19.9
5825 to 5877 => 20.1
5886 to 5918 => 17.7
